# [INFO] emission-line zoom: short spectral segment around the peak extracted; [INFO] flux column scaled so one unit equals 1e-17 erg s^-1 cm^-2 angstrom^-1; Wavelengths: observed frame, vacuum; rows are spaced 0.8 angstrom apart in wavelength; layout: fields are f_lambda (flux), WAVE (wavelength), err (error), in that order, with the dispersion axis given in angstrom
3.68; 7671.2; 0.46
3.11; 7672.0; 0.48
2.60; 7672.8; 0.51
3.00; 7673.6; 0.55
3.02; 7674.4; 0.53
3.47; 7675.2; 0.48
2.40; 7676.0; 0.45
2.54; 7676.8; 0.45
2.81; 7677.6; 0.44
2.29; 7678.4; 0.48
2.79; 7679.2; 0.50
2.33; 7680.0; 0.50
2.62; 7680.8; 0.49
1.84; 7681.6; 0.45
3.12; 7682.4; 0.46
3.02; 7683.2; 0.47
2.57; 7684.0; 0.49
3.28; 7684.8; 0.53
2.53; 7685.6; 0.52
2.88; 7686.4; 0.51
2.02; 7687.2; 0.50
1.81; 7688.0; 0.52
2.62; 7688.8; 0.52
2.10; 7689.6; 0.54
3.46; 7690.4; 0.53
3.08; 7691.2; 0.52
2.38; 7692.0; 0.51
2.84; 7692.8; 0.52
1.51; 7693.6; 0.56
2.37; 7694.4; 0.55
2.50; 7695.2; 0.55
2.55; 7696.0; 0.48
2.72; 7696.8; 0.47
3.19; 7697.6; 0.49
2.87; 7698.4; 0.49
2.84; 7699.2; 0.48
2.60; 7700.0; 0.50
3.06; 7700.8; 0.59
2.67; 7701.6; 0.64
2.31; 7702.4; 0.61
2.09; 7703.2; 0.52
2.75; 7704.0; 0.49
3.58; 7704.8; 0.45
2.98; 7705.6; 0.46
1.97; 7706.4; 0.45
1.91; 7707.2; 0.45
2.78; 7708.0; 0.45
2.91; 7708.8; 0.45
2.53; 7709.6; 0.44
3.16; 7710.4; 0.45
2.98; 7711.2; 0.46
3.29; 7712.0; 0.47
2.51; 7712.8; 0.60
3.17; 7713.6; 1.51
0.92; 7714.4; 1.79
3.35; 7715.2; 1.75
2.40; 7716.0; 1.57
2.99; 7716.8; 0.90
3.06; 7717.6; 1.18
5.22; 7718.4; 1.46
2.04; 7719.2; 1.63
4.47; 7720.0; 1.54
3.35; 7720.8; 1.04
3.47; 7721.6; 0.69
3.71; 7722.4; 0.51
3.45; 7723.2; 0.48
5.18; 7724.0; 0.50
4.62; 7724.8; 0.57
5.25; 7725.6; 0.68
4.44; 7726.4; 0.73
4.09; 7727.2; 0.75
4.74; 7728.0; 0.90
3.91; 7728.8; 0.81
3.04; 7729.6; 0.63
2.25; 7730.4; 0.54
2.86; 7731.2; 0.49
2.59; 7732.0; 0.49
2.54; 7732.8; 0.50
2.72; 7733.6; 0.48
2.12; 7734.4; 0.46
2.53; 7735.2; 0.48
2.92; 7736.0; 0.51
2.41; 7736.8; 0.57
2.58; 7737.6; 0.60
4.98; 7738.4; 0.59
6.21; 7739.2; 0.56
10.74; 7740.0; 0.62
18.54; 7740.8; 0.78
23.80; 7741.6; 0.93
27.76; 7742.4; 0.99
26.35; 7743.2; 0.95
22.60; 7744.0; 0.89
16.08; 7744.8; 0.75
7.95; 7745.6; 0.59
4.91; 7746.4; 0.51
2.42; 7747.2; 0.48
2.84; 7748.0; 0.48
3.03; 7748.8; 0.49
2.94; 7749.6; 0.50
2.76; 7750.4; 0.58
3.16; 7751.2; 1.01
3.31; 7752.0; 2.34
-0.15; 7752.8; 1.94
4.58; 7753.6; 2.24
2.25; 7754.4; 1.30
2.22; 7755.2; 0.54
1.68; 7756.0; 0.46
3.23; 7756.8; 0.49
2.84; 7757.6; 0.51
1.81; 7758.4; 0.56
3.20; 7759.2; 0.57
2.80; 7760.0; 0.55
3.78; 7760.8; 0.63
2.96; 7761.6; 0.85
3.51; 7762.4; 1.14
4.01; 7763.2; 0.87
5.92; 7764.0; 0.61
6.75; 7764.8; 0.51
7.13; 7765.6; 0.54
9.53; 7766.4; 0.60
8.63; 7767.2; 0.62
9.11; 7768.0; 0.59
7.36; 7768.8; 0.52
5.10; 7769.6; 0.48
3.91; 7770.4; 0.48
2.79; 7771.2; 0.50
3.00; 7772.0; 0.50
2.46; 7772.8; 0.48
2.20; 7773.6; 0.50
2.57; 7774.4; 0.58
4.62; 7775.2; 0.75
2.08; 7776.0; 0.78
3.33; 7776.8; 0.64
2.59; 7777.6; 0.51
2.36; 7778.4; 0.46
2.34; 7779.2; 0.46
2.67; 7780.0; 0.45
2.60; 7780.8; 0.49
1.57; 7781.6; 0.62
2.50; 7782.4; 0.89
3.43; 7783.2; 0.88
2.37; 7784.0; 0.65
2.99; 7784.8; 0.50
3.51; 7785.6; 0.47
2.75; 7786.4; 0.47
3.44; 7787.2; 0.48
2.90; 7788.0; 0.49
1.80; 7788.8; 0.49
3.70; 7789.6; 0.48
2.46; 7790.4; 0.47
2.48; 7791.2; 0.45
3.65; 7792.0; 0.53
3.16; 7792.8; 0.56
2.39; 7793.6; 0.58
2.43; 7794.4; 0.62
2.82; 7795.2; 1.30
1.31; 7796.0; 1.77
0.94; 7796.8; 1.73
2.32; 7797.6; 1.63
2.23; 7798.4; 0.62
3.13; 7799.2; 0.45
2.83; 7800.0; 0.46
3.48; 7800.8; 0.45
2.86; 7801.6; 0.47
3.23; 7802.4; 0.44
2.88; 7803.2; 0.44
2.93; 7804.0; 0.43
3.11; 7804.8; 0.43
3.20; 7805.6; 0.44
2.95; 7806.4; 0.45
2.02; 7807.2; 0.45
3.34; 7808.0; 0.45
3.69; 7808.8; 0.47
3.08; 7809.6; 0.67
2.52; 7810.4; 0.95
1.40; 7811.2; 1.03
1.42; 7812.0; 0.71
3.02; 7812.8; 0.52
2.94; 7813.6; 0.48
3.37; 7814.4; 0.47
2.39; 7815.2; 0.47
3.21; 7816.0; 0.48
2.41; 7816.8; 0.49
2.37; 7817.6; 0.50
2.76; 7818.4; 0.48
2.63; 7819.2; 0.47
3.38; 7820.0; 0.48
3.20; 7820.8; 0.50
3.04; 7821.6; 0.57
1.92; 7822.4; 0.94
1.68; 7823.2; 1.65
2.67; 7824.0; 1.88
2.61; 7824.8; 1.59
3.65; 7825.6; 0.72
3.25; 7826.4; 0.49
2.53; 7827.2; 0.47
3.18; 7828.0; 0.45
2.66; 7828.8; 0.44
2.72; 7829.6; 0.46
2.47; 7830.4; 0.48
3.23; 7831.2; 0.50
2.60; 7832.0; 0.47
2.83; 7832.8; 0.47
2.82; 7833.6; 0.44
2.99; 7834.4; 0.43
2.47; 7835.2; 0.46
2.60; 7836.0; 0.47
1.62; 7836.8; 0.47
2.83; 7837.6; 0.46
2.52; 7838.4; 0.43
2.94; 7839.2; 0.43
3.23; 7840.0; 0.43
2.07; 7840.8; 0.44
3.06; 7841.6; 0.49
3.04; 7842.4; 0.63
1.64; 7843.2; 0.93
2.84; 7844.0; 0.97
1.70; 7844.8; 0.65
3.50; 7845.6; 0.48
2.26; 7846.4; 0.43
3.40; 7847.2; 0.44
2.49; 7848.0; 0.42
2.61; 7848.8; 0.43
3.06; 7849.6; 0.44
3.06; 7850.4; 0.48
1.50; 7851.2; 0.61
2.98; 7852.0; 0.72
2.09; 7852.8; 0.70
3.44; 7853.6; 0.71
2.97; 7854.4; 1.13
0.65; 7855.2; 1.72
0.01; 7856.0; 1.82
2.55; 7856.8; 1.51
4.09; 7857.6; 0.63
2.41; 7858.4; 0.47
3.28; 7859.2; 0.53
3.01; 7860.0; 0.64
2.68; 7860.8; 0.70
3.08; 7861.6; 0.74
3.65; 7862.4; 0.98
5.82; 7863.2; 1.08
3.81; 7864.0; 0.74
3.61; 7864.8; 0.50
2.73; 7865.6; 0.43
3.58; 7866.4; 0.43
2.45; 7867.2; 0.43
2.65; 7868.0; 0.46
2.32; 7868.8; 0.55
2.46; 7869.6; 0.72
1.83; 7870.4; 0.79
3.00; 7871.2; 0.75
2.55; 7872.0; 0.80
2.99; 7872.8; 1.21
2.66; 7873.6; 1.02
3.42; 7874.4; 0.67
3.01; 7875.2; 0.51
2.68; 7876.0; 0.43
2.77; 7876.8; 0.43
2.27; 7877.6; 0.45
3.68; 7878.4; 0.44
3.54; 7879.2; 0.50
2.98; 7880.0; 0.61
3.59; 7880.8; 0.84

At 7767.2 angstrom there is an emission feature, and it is [N II] 6583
